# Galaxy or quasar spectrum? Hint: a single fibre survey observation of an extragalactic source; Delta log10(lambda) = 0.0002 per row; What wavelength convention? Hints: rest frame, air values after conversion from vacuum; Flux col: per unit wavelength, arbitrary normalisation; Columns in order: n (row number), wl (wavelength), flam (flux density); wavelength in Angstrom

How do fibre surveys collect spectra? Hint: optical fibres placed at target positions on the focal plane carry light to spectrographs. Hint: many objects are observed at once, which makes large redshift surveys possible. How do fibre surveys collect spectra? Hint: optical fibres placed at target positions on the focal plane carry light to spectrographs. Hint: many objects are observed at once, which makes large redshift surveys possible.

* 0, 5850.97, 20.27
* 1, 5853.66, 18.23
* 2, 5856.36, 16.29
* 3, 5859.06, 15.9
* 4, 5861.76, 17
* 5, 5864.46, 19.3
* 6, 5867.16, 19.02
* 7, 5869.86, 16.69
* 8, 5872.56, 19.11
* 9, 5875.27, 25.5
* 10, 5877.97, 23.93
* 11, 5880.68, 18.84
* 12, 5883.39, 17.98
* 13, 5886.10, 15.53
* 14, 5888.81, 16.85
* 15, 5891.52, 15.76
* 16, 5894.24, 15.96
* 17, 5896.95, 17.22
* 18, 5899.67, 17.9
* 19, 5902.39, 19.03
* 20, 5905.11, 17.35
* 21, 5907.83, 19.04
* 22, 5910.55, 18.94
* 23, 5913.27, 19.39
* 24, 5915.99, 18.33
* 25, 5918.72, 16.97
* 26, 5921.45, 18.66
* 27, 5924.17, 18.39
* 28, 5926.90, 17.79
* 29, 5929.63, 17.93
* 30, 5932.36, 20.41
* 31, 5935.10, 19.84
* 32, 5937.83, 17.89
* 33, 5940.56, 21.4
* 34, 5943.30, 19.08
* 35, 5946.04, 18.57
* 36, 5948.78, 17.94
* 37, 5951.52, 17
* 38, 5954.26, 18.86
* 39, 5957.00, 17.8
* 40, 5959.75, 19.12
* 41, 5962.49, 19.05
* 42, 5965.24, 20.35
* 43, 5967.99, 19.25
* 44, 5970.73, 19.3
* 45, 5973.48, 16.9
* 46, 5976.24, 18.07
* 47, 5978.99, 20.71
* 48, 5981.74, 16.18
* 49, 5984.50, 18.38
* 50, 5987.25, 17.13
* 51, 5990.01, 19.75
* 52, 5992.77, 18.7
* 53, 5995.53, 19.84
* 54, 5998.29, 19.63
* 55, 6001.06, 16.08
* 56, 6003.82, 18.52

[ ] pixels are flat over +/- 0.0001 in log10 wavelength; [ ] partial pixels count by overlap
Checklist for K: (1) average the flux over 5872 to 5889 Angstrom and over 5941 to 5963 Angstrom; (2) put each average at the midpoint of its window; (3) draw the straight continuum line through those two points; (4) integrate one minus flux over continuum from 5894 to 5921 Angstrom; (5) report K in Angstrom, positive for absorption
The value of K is 1.7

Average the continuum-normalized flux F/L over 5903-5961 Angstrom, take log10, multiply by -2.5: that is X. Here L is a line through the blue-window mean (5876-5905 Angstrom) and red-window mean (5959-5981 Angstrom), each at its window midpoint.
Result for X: 0.00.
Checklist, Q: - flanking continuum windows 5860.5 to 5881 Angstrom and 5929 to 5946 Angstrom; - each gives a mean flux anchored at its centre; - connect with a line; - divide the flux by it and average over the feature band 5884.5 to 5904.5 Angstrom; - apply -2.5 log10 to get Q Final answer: 0.17 mag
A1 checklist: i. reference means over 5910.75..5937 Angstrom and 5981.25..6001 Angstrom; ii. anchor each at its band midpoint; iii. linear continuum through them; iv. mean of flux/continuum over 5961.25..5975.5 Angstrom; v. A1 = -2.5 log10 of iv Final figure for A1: -0.024 mag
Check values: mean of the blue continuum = 18.6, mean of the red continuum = 18.5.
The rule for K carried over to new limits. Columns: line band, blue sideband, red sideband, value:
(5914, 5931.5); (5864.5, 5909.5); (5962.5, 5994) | 0.4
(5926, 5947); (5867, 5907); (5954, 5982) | -0.6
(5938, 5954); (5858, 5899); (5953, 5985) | -0.1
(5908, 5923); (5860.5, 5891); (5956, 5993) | 0.3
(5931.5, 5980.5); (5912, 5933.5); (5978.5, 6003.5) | -1.4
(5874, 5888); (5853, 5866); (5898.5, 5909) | -1.9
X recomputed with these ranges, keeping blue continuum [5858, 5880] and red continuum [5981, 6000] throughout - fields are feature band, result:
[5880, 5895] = 0.161 mag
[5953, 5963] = 0.008 mag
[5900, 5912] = 0.042 mag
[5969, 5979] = 0.011 mag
